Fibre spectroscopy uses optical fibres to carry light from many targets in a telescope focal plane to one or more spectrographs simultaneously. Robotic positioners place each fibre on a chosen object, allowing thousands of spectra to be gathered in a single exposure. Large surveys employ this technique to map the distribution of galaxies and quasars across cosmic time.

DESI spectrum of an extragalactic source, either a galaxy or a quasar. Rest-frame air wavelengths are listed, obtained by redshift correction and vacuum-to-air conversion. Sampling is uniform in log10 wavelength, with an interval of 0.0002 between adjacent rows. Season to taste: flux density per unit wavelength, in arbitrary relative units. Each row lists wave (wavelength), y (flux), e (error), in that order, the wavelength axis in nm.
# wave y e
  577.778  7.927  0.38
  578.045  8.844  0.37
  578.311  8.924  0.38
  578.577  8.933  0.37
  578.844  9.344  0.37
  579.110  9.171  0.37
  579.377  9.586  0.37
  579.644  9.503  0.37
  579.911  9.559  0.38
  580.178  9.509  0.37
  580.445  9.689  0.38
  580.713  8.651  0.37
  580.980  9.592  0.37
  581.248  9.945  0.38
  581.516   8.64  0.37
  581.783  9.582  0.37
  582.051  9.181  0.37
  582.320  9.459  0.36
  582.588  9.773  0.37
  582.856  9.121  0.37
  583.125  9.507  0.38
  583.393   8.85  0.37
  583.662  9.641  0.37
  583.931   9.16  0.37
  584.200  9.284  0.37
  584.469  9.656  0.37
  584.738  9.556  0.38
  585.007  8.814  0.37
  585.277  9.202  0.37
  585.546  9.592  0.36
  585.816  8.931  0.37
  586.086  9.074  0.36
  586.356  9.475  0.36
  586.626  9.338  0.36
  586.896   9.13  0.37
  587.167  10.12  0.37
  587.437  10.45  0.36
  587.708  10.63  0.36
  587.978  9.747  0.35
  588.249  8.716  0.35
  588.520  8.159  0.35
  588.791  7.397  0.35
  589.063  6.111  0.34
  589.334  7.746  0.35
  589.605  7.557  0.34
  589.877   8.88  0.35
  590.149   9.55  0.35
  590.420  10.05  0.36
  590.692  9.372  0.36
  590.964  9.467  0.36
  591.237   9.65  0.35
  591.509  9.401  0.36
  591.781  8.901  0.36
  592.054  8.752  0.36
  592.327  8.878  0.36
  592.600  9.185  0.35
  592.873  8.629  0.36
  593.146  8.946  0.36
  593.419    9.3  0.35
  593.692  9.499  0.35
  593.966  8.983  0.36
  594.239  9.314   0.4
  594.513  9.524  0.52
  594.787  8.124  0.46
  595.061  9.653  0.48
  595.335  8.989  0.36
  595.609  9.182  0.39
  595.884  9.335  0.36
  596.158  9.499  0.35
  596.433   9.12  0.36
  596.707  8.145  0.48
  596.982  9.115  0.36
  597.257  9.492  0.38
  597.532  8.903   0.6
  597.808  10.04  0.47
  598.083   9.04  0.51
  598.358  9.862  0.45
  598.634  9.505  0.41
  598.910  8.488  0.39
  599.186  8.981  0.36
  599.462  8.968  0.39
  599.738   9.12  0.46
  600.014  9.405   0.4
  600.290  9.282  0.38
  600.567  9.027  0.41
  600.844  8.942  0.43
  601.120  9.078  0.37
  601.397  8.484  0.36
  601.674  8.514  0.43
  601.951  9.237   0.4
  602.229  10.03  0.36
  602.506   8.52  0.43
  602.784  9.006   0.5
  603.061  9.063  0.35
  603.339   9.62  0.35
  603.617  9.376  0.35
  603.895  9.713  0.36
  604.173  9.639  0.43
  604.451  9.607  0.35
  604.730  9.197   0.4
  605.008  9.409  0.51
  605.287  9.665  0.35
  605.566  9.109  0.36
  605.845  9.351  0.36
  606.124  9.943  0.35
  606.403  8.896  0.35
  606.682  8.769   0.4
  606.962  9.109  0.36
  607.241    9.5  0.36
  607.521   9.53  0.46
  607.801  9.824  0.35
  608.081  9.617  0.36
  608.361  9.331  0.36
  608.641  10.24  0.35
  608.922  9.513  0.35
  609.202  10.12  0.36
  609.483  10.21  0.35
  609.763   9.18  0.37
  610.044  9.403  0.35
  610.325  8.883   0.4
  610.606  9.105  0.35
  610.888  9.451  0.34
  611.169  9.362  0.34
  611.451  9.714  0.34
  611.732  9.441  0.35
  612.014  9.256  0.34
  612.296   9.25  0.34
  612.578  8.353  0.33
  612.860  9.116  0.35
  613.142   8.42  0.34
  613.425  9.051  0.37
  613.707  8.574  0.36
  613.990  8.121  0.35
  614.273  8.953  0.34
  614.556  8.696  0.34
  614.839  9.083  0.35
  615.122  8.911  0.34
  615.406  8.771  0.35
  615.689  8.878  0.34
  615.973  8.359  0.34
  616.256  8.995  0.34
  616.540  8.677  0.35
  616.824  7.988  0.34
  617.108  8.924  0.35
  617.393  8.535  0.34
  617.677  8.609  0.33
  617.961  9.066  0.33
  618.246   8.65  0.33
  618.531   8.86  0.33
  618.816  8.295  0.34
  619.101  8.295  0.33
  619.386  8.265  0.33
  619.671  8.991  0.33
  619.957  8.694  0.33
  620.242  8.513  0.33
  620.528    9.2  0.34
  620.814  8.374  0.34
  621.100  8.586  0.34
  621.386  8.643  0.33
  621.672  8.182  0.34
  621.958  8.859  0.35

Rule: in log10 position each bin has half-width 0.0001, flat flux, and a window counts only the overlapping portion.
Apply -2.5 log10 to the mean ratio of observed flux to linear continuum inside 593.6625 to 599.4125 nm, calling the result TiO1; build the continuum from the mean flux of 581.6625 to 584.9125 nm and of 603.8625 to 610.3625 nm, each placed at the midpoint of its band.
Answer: 0.032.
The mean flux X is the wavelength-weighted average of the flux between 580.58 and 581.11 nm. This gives 9.13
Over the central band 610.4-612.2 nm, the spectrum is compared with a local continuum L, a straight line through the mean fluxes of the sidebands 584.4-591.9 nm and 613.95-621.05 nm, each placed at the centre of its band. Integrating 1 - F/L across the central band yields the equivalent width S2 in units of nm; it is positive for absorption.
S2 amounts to -0.12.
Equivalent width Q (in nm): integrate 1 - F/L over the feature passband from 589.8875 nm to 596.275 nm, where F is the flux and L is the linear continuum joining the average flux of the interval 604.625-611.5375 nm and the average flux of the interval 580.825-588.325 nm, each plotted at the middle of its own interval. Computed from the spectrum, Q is 0.15 nm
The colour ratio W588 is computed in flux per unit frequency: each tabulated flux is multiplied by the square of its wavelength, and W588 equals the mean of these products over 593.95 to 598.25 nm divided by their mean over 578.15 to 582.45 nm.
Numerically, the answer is 1.0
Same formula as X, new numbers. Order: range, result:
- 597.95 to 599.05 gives 9.22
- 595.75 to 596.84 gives 9.03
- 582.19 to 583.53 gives 9.34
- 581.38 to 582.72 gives 9.33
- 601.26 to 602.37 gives 9.06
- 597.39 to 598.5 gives 9.46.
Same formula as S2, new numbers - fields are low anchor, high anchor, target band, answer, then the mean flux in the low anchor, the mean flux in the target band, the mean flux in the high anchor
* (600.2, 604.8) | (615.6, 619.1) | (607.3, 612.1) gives -0.33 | 9.19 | 9.54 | 8.63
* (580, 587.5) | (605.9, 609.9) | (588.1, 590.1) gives 0.33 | 9.38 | 7.88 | 9.55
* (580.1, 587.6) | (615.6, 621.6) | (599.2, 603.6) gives -0.04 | 9.39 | 9.09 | 8.63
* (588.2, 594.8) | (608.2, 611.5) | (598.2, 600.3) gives -0.02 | 8.82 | 9.2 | 9.54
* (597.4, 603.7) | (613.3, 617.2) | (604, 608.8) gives -0.26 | 9.15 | 9.46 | 8.71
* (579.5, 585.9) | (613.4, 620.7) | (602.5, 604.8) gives -0.11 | 9.35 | 9.35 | 8.68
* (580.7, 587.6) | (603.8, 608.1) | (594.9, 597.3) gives 0.07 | 9.39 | 9.15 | 9.42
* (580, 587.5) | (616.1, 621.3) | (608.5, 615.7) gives -0.31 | 9.38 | 9.16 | 8.64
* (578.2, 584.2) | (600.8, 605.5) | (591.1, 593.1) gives 0.05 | 9.33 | 9.05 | 9.25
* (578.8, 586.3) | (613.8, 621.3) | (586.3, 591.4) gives 0.11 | 9.34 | 9.02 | 8.66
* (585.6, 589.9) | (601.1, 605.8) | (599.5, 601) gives 0.01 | 8.85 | 9.15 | 9.26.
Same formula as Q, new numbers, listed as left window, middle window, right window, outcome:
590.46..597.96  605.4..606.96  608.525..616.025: -0.01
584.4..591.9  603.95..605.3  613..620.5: -0.10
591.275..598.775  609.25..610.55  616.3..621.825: -0.09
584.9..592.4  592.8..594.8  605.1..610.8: 0.01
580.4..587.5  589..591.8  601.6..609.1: 0.16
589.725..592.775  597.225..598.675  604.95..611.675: -0.02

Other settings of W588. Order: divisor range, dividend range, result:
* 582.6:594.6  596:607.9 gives 1.06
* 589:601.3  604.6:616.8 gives 1.07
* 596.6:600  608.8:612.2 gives 1.08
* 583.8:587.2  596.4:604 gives 1.03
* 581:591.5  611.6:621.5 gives 1.05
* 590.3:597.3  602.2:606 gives 1.06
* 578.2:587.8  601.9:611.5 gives 1.09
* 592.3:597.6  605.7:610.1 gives 1.09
